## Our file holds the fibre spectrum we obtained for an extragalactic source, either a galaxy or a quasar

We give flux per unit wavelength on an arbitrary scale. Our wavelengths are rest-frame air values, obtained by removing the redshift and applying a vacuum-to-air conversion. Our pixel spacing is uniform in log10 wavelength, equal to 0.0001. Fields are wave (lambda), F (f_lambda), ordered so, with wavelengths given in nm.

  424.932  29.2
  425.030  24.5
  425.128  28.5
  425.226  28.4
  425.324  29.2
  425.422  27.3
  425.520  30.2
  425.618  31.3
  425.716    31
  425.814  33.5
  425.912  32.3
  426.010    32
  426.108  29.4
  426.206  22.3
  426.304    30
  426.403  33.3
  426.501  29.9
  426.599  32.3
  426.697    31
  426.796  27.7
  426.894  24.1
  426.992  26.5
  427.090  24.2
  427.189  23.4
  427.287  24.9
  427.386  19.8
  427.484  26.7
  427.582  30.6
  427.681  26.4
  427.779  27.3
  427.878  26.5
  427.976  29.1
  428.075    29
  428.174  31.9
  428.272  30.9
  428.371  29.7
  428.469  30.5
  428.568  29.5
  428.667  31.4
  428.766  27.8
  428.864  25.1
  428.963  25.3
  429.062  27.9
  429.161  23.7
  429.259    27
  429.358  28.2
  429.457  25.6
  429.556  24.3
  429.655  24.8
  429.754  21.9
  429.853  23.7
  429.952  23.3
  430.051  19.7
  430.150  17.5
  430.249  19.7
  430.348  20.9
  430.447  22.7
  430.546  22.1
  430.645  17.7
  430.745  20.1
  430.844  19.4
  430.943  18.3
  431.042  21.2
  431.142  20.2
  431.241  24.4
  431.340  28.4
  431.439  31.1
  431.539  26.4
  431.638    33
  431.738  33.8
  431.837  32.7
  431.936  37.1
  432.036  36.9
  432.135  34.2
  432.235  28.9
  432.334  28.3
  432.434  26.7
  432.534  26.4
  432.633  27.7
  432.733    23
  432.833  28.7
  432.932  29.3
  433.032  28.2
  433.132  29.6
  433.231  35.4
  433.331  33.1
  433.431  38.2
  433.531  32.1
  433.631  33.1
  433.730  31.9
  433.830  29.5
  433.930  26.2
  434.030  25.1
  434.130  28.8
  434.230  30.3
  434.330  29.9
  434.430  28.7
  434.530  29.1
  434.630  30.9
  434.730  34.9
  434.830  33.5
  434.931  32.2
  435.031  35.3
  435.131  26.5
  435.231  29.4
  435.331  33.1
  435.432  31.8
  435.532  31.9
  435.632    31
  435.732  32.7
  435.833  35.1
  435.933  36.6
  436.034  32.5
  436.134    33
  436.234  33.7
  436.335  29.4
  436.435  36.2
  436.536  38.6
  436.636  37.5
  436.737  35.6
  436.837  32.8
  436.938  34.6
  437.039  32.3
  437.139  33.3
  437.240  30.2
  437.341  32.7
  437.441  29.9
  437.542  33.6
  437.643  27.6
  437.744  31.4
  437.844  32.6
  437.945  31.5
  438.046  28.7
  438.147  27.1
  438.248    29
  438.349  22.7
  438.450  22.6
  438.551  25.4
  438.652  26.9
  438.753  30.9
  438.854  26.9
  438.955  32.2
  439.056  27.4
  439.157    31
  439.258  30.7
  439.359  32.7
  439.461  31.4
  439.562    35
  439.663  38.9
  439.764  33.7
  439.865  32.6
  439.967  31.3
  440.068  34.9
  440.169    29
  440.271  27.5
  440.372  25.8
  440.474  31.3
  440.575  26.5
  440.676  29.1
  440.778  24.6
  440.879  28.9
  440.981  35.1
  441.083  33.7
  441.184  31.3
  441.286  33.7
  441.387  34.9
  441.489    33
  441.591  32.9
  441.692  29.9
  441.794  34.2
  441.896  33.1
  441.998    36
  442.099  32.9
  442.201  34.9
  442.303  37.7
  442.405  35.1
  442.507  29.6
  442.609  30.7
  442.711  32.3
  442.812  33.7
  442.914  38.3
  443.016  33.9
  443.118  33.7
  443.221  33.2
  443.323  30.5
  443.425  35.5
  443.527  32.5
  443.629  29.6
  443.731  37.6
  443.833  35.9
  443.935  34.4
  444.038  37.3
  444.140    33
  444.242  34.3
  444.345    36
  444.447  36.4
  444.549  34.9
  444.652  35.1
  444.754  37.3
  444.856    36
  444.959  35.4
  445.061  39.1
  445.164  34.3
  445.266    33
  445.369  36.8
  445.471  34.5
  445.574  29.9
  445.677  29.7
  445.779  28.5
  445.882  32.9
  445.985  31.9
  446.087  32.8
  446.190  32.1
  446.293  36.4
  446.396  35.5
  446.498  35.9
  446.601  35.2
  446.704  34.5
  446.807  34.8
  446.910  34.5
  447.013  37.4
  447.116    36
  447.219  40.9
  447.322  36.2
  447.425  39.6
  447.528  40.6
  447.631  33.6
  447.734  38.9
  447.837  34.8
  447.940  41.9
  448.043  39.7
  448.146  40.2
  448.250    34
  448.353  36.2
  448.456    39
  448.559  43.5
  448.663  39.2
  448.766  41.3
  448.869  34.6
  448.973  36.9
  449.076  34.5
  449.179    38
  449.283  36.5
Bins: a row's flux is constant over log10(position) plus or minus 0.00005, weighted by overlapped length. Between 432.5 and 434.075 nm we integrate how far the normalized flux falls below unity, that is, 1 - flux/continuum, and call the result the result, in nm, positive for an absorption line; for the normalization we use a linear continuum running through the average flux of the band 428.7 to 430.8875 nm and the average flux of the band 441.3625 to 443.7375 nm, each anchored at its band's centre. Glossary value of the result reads -0.24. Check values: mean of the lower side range 23.2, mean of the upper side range 33.5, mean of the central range 29.9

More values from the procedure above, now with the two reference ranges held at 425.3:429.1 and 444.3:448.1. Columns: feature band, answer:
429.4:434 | 0.50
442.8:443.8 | 0.02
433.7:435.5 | 0.05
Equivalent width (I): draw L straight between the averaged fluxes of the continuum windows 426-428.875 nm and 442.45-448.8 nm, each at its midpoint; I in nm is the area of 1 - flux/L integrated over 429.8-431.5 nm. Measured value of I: 0.438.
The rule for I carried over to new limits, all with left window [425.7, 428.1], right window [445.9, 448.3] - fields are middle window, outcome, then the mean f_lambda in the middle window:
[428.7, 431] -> 0.50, 23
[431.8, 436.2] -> -0.02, 31.1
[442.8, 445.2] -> 0.01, 34.9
